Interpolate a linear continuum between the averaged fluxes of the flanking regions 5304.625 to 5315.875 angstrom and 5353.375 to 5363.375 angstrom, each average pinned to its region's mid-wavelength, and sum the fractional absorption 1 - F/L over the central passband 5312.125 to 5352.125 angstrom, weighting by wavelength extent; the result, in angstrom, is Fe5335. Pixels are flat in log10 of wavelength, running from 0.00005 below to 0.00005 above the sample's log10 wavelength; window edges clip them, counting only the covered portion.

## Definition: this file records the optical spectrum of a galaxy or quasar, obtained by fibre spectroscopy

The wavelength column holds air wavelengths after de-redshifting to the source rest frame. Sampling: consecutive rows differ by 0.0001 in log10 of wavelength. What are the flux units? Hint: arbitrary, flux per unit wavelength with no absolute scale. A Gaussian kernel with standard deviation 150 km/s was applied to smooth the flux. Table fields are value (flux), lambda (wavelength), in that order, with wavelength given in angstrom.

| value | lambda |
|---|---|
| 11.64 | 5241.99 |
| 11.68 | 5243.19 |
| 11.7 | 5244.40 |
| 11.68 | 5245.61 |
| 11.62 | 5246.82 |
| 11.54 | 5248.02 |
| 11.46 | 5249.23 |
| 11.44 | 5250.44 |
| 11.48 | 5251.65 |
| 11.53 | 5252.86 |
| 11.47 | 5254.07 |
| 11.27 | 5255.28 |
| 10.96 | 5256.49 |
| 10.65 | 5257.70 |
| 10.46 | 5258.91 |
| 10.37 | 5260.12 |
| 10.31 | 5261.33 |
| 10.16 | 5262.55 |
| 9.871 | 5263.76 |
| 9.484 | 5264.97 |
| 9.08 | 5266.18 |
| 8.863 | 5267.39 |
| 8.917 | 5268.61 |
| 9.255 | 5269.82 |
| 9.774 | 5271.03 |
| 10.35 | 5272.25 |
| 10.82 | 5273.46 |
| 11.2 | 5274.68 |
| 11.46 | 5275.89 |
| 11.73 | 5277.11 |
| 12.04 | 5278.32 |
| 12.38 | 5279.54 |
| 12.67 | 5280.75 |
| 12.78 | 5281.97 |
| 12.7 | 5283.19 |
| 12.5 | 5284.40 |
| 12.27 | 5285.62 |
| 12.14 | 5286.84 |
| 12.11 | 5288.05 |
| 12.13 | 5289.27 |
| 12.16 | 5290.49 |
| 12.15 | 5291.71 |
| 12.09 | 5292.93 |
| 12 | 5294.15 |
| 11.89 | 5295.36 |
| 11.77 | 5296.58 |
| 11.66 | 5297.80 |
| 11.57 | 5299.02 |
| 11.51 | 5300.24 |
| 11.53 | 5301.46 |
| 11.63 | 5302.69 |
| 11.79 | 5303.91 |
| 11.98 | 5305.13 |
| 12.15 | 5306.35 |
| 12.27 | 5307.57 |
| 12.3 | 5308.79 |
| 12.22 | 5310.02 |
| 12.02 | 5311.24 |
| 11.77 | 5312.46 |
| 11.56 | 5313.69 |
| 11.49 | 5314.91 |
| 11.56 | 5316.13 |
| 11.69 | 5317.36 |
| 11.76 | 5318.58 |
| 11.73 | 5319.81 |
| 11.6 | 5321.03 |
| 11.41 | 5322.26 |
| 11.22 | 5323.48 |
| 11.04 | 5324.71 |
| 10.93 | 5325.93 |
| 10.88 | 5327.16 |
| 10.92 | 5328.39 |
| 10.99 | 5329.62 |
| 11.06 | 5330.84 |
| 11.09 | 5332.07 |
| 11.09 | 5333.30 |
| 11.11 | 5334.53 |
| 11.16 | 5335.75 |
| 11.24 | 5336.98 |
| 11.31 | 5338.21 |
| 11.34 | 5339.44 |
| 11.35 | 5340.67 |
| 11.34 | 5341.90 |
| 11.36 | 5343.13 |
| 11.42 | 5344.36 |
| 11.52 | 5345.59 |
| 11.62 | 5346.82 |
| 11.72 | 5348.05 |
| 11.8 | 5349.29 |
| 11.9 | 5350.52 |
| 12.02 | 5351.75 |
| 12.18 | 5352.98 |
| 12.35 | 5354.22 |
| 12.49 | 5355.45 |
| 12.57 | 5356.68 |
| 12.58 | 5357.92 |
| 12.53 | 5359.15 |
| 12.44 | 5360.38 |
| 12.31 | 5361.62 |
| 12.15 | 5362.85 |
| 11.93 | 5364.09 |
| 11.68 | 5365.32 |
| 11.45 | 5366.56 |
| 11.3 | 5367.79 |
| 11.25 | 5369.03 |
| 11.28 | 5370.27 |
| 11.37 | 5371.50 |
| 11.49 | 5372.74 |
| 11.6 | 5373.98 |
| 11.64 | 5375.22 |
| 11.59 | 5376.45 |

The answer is 2.6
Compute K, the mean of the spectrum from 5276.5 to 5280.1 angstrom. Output 12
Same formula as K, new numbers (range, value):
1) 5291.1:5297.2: 12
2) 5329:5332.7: 11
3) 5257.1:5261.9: 10.5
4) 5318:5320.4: 11.7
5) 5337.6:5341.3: 11.3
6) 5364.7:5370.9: 11.4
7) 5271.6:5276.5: 10.9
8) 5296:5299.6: 11.7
